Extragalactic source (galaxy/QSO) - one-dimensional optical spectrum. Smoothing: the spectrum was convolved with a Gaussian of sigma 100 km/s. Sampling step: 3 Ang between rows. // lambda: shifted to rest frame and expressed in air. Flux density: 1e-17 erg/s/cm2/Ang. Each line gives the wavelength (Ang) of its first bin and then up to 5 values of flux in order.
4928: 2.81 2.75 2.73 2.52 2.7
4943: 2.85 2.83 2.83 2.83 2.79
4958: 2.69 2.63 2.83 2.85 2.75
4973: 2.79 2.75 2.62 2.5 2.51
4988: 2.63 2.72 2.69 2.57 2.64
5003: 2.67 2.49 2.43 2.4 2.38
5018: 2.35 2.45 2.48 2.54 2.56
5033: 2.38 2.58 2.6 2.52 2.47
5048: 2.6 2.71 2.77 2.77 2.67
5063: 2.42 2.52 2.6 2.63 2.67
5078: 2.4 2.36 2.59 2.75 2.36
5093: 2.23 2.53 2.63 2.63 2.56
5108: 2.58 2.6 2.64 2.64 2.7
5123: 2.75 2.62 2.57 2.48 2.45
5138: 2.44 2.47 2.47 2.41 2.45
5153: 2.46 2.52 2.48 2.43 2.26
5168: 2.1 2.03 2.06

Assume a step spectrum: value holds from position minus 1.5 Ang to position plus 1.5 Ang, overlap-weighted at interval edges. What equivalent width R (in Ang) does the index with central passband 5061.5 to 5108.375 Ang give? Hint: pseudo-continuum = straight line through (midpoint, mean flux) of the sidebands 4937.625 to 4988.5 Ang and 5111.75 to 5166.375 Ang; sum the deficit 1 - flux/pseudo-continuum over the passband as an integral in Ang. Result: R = 1.0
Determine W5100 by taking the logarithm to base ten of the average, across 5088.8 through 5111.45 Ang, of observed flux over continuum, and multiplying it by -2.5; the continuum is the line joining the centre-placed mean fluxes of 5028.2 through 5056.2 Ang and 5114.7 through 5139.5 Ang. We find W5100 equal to 0.03 mag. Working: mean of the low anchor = 2.58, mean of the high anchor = 2.58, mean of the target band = 2.51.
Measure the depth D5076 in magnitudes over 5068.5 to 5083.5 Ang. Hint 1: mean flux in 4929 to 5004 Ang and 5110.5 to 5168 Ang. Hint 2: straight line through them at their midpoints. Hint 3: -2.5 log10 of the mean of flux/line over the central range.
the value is 0.02 mag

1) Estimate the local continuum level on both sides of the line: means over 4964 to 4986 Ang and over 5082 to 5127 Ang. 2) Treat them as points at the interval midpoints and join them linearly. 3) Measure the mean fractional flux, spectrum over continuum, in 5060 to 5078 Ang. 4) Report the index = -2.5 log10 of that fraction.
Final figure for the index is 0.02 mag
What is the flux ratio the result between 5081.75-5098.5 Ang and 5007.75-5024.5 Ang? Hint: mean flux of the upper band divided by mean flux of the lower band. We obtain 1.03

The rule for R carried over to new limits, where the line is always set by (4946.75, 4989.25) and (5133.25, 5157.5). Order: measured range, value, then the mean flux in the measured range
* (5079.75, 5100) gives 0.4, 2.49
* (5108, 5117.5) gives -0.4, 2.62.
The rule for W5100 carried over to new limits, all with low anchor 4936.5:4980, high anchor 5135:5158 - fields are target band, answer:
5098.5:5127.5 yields -0.052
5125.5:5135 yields -0.021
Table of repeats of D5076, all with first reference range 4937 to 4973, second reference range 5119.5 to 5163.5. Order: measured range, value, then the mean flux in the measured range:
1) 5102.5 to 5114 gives -0.015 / 2.59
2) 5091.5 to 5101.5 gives 0.039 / 2.48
